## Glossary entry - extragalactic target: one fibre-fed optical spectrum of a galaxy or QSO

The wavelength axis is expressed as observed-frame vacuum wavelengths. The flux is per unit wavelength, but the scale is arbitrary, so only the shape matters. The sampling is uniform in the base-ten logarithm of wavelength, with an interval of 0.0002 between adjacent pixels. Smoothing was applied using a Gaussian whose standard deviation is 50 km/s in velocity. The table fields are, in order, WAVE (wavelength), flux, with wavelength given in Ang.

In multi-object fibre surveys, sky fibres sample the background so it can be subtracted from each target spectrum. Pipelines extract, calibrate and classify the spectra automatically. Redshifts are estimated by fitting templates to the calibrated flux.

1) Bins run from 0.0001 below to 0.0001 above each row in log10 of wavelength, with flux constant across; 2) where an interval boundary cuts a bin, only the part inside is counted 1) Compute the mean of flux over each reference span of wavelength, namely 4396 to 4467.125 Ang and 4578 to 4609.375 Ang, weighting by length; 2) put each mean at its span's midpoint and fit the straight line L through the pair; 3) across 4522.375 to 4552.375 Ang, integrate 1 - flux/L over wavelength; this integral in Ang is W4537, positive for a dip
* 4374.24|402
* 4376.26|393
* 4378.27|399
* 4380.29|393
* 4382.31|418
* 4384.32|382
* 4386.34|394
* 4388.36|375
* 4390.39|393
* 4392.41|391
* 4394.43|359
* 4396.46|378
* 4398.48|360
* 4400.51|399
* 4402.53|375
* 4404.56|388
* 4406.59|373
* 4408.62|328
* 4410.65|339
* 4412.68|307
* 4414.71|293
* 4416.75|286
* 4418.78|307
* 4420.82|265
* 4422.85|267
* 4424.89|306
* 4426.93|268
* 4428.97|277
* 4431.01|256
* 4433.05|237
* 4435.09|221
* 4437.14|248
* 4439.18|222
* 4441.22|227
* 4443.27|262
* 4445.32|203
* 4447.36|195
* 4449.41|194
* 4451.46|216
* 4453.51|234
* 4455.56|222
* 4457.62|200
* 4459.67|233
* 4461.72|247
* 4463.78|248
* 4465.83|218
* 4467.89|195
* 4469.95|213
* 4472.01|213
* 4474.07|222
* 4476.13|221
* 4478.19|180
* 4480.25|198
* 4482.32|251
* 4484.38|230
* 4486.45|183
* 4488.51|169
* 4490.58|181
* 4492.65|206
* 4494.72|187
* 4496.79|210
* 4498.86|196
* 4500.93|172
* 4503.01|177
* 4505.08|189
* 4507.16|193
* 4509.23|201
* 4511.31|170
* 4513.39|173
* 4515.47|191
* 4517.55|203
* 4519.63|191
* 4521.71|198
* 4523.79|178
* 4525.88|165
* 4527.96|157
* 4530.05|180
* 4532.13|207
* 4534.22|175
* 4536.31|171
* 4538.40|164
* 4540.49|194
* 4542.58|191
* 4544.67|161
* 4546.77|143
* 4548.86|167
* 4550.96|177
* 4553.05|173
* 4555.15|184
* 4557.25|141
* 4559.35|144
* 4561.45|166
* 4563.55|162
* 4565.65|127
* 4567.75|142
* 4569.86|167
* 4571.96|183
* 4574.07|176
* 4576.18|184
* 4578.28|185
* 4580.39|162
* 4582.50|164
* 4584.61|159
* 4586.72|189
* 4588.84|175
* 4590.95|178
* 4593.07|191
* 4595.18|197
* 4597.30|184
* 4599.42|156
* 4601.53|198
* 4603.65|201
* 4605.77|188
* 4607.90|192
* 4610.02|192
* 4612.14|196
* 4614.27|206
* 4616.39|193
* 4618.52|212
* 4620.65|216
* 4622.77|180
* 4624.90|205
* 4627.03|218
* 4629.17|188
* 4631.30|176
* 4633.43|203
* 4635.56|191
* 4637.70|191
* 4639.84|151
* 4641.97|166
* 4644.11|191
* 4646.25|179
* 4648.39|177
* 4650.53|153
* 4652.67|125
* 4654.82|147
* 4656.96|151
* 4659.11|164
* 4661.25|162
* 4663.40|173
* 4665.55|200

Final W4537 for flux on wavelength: 5.5 Ang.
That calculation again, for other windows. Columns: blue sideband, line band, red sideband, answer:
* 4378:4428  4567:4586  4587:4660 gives 4.2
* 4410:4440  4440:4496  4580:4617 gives 8.5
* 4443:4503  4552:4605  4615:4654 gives 5.8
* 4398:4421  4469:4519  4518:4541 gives 6.4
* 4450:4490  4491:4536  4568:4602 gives 3.2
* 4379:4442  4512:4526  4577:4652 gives 3.6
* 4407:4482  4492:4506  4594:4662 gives 2.2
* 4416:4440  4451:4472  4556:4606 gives 1.8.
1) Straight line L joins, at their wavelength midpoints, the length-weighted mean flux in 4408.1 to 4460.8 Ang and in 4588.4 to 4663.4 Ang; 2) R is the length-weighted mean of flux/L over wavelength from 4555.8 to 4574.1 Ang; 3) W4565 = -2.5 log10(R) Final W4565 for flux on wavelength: 0.30 mag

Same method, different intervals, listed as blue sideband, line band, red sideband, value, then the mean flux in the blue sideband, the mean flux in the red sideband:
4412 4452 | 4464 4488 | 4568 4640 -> 0.118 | 253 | 187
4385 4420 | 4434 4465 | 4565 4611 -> 0.348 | 355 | 177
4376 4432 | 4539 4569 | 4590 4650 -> 0.412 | 345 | 190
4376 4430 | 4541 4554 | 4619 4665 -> 0.397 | 348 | 177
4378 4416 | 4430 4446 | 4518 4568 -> 0.312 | 370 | 170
